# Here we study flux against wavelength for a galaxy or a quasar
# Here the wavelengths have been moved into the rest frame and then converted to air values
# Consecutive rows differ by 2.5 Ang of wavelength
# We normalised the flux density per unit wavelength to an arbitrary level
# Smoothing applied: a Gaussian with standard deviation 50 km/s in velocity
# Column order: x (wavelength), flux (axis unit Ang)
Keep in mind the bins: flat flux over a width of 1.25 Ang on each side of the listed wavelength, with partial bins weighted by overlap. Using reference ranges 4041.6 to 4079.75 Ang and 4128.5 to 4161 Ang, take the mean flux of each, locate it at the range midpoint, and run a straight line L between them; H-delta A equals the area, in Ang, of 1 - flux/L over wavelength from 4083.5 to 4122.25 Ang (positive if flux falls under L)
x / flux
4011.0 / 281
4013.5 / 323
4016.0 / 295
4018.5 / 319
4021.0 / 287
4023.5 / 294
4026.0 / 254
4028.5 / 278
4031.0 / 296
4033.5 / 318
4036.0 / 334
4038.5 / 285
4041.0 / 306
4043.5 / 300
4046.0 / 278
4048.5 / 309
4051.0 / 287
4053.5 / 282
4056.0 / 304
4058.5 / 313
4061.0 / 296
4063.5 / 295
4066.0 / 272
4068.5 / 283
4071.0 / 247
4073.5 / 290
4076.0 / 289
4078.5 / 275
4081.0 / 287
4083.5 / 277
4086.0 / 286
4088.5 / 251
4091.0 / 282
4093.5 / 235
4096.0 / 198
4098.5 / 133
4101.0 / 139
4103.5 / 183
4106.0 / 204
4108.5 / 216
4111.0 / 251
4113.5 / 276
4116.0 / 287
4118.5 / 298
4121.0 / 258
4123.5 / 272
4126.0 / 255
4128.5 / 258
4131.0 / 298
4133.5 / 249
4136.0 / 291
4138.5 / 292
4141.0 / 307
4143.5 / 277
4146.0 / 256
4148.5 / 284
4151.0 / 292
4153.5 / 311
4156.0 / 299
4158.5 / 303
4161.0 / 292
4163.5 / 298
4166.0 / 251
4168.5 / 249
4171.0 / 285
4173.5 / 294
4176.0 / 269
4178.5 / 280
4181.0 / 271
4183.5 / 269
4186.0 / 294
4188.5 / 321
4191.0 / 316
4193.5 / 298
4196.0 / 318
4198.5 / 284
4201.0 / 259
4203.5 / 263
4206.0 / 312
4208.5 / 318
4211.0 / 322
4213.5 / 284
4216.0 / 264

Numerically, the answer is 7.2 Ang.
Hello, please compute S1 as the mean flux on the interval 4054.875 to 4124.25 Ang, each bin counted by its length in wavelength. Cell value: 257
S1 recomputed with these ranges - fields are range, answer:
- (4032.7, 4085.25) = 291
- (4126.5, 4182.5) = 282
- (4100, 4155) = 262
